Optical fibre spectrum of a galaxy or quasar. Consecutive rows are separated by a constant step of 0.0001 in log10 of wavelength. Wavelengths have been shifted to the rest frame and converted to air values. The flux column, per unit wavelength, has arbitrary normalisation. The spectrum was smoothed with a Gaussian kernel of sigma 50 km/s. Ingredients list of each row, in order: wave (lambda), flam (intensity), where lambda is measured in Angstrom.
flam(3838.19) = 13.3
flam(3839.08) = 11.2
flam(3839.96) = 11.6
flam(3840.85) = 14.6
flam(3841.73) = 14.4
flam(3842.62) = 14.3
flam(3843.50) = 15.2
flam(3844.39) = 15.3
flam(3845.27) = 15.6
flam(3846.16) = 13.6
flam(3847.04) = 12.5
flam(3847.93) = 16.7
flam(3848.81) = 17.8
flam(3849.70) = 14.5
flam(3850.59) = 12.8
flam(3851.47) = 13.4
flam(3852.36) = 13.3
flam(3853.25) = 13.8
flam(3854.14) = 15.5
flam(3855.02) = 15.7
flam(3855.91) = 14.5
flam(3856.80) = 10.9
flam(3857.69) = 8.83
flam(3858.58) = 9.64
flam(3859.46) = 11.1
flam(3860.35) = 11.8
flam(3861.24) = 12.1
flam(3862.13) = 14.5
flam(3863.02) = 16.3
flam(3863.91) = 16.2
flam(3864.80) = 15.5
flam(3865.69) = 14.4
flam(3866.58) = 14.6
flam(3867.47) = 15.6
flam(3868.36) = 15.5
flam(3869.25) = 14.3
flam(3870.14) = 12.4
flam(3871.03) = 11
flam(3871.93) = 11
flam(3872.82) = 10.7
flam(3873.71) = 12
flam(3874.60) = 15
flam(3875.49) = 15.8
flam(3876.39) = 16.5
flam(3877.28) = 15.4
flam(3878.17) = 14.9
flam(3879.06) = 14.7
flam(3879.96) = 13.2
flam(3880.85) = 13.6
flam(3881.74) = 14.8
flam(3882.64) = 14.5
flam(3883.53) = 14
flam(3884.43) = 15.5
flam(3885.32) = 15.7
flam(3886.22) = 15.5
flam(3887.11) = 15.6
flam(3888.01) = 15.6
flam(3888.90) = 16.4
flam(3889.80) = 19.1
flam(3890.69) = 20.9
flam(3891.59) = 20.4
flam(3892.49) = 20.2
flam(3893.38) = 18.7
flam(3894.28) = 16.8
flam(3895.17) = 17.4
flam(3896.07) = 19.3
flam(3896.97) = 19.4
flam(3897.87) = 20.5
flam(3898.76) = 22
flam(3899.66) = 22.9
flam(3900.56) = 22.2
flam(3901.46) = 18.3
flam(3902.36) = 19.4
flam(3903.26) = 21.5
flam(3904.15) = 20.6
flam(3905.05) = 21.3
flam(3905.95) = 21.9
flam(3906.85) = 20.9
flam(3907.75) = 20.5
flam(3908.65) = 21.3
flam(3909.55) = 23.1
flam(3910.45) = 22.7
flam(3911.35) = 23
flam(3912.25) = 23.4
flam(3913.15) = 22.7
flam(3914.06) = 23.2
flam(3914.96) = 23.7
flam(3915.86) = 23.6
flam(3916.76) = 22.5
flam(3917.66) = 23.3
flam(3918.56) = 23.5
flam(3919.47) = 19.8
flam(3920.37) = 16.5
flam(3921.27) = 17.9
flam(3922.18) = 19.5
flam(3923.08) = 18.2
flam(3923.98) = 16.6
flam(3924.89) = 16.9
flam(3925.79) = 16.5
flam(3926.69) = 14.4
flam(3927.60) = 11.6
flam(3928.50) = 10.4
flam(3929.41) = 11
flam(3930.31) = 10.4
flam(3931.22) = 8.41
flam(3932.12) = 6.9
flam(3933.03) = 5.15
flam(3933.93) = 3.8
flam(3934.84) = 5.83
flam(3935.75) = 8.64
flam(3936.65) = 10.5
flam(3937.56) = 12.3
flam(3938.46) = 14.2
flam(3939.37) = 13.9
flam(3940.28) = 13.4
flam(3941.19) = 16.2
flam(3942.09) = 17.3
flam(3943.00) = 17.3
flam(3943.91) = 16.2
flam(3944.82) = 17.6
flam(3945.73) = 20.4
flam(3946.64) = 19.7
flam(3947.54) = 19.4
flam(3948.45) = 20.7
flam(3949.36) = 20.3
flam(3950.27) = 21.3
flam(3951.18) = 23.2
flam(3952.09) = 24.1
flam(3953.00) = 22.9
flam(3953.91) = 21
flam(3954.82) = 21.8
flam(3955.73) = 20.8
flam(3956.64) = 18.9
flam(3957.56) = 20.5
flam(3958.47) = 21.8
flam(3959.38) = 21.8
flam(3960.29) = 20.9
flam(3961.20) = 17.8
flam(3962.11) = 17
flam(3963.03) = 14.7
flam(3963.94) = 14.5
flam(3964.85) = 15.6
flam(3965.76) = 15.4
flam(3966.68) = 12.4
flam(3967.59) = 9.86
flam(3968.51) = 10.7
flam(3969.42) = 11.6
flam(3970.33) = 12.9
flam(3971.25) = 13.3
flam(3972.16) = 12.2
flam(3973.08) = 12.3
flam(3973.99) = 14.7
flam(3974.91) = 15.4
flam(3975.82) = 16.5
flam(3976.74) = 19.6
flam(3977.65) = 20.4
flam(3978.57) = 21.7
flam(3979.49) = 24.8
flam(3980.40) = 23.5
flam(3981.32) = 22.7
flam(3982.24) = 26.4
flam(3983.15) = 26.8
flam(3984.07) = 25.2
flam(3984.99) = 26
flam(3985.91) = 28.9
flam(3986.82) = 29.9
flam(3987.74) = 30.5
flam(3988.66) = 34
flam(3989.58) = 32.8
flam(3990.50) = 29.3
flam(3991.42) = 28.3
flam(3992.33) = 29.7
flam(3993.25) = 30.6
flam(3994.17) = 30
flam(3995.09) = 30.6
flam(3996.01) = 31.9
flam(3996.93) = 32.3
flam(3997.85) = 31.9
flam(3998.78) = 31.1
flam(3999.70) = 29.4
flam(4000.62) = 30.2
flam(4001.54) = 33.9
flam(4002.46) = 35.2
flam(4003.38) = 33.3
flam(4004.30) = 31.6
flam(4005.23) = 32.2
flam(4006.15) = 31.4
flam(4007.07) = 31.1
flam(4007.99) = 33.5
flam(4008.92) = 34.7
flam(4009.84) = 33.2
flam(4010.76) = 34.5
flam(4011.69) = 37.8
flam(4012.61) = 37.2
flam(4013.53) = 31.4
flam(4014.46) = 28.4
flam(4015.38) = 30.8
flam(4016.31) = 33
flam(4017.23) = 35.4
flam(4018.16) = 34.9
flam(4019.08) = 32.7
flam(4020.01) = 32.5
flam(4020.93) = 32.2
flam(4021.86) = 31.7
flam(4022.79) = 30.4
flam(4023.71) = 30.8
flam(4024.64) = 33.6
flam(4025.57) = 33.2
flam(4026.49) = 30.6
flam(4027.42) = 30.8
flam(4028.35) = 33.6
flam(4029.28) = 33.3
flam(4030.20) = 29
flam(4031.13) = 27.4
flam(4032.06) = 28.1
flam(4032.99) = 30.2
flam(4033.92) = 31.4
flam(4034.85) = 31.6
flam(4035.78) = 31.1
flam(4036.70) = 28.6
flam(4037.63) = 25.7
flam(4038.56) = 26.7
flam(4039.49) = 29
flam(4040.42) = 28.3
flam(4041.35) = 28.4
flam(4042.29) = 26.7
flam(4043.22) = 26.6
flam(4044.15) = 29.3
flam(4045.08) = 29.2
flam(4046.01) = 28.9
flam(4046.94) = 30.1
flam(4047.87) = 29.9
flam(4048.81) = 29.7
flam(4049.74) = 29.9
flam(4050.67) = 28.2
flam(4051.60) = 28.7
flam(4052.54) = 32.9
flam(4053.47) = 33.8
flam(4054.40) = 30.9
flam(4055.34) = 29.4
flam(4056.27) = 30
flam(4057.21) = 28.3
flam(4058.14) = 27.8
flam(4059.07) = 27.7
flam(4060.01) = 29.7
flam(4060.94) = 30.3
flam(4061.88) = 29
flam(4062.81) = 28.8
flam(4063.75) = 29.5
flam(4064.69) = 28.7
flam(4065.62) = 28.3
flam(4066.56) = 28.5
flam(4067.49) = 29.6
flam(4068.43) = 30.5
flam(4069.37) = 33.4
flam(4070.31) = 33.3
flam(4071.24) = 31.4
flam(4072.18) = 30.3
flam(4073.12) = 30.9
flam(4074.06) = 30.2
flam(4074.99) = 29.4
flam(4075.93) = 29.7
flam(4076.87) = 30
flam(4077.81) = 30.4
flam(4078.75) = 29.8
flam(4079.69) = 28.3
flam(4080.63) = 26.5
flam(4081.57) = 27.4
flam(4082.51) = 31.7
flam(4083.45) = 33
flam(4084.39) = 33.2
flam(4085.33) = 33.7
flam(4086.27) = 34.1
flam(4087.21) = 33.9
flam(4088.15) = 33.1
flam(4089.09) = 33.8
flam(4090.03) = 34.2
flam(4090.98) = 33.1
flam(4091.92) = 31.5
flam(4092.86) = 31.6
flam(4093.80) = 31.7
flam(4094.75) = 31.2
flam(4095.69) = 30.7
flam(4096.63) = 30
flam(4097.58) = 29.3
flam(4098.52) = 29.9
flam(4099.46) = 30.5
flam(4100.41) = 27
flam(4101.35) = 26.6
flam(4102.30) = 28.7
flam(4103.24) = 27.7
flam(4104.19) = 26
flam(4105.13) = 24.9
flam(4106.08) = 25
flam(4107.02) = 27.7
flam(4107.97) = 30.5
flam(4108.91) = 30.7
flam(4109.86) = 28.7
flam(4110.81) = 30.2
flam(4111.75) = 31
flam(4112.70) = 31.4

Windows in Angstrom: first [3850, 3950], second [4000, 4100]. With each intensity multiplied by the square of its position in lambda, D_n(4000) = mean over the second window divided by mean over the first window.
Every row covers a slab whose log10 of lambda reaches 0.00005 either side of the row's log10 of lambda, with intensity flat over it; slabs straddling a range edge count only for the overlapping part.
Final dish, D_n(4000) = 2.0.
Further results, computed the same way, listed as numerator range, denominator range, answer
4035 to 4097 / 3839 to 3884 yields 2.41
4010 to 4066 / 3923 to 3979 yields 2.03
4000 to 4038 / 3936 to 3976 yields 1.96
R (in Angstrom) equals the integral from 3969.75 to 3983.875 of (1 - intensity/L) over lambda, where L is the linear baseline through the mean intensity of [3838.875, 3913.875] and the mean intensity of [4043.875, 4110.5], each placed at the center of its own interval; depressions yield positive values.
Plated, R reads 2.6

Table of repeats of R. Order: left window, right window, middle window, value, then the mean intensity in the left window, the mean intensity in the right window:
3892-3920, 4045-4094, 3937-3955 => 3.83 Angstrom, 21.3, 30.5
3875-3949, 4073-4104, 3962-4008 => -2.56 Angstrom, 17.2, 30.6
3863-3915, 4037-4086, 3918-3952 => 9.33 Angstrom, 17.7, 29.7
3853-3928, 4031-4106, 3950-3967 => 2.06 Angstrom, 17.2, 29.9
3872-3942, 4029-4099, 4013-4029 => -3.42 Angstrom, 16.8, 30.1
